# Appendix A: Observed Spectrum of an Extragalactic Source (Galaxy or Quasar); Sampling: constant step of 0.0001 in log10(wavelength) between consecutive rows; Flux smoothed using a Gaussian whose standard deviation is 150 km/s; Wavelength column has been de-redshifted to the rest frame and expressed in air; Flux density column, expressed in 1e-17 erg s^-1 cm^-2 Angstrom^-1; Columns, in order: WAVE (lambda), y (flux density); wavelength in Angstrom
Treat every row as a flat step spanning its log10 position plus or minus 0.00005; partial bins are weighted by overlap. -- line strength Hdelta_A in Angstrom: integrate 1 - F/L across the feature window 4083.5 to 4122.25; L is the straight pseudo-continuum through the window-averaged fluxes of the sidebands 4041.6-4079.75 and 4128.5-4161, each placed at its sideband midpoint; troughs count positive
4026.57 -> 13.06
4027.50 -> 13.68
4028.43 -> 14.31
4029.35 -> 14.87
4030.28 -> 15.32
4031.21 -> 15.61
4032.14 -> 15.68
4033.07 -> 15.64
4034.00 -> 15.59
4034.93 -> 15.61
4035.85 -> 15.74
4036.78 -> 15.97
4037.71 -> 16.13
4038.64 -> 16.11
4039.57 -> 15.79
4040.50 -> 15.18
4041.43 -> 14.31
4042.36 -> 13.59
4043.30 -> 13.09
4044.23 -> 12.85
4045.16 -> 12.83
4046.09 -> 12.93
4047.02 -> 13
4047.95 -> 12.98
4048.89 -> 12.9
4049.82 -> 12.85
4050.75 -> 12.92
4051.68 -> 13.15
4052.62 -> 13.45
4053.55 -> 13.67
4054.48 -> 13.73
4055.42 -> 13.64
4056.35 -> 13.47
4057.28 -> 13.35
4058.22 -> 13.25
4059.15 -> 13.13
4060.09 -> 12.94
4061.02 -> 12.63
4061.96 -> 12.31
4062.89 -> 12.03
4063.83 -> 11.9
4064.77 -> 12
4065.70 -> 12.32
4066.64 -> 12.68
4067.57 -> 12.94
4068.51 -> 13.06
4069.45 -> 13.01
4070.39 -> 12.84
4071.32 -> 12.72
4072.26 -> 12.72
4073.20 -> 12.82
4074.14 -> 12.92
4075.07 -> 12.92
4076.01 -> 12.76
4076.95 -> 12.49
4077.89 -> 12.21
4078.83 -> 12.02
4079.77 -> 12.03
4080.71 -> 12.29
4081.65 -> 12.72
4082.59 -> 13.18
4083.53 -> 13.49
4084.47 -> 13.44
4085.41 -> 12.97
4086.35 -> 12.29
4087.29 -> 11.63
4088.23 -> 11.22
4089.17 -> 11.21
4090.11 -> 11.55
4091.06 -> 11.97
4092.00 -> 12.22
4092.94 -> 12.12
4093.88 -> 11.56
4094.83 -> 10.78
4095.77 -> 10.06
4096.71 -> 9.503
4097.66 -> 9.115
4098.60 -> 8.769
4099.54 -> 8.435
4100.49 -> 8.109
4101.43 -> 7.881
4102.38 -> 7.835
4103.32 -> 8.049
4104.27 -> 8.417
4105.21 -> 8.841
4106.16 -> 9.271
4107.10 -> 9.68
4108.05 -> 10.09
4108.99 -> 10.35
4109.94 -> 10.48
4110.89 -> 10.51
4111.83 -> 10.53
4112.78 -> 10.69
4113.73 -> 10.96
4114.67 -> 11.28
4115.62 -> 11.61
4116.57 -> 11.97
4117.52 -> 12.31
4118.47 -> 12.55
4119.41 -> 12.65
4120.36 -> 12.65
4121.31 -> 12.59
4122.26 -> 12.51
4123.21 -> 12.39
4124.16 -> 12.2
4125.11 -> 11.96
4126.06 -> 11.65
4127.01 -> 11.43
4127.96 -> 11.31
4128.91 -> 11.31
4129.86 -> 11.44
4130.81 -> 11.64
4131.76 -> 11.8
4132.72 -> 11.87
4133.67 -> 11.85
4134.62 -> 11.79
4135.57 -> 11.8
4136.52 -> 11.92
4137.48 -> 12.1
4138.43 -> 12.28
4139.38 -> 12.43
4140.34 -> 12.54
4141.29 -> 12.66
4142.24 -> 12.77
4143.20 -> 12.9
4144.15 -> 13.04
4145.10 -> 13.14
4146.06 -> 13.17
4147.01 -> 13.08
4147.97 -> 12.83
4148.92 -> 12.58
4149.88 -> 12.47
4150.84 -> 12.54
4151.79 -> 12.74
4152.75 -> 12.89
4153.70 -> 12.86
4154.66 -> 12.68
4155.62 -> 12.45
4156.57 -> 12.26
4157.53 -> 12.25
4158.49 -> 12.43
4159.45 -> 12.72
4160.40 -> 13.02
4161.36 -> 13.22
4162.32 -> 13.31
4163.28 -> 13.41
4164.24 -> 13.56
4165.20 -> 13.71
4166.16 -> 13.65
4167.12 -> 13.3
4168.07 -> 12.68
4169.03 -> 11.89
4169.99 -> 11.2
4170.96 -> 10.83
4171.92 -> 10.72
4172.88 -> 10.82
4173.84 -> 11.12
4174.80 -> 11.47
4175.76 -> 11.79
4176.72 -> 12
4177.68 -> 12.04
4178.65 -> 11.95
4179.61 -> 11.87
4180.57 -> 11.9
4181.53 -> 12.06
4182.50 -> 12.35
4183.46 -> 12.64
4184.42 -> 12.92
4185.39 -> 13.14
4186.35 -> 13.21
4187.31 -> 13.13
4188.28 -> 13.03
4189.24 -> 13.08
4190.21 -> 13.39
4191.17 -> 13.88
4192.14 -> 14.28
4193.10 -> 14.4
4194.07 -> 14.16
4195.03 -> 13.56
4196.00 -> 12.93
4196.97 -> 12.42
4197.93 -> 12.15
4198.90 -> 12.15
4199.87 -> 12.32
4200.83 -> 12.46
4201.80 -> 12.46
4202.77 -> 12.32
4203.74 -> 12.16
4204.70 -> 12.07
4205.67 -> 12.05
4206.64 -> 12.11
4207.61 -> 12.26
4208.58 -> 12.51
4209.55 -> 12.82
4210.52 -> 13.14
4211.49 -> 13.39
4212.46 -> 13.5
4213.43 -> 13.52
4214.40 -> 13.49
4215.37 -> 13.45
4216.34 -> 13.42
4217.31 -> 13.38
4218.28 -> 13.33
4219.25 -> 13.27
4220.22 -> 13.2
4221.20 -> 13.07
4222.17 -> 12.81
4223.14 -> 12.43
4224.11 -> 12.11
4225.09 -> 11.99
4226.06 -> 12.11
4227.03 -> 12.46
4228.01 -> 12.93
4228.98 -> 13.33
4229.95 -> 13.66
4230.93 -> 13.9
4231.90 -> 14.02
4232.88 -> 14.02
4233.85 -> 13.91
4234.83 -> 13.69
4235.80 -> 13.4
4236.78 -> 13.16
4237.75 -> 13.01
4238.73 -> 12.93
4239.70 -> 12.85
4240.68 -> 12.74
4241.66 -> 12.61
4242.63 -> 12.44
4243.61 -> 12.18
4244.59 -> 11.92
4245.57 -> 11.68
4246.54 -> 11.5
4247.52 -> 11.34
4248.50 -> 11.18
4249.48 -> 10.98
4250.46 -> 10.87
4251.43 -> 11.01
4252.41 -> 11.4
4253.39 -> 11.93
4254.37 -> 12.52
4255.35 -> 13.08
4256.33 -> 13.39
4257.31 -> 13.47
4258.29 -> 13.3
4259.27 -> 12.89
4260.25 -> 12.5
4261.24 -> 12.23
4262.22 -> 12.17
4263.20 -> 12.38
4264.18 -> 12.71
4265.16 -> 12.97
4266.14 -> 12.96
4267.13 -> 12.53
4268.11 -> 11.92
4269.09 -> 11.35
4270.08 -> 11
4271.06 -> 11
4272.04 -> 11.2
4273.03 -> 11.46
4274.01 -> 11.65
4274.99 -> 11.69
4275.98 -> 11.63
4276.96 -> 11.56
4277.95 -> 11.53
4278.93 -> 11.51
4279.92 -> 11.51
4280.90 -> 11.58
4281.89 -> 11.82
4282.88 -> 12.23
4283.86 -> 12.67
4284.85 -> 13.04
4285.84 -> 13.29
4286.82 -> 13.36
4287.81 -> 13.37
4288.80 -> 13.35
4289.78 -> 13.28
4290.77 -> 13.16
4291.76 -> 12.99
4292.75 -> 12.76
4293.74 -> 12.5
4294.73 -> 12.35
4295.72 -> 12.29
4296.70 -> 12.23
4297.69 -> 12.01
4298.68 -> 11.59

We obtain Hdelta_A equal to 5.8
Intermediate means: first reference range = 12.9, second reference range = 12.4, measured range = 10.8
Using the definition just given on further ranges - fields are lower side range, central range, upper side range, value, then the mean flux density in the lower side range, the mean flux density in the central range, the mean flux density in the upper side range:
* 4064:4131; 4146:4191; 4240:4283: -3.3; 11.4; 12.5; 12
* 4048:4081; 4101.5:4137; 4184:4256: 4.7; 12.8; 11.1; 12.8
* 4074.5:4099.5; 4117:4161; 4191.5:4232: -0.4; 11.7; 12.4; 12.9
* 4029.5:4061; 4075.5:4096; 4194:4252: 2.5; 14.1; 12.1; 12.7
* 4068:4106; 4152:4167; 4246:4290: -1.7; 11.3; 13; 12.1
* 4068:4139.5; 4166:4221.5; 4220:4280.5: -2.9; 11.4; 12.6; 12.4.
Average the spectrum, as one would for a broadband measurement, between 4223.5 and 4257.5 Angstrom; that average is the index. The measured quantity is 12.6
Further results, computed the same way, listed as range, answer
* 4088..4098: 11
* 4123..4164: 12.4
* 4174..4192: 12.6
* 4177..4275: 12.6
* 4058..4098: 12.2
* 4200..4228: 12.8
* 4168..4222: 12.6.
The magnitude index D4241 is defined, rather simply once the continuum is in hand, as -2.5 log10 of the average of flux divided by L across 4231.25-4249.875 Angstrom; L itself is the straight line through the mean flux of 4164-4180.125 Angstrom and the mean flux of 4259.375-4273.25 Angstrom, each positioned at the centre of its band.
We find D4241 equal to -0.05 mag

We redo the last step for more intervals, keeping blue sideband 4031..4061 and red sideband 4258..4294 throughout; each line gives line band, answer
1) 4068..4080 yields 0.10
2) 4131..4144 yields 0.10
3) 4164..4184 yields 0.09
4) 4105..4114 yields 0.31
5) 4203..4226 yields -0.01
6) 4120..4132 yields 0.13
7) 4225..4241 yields -0.05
